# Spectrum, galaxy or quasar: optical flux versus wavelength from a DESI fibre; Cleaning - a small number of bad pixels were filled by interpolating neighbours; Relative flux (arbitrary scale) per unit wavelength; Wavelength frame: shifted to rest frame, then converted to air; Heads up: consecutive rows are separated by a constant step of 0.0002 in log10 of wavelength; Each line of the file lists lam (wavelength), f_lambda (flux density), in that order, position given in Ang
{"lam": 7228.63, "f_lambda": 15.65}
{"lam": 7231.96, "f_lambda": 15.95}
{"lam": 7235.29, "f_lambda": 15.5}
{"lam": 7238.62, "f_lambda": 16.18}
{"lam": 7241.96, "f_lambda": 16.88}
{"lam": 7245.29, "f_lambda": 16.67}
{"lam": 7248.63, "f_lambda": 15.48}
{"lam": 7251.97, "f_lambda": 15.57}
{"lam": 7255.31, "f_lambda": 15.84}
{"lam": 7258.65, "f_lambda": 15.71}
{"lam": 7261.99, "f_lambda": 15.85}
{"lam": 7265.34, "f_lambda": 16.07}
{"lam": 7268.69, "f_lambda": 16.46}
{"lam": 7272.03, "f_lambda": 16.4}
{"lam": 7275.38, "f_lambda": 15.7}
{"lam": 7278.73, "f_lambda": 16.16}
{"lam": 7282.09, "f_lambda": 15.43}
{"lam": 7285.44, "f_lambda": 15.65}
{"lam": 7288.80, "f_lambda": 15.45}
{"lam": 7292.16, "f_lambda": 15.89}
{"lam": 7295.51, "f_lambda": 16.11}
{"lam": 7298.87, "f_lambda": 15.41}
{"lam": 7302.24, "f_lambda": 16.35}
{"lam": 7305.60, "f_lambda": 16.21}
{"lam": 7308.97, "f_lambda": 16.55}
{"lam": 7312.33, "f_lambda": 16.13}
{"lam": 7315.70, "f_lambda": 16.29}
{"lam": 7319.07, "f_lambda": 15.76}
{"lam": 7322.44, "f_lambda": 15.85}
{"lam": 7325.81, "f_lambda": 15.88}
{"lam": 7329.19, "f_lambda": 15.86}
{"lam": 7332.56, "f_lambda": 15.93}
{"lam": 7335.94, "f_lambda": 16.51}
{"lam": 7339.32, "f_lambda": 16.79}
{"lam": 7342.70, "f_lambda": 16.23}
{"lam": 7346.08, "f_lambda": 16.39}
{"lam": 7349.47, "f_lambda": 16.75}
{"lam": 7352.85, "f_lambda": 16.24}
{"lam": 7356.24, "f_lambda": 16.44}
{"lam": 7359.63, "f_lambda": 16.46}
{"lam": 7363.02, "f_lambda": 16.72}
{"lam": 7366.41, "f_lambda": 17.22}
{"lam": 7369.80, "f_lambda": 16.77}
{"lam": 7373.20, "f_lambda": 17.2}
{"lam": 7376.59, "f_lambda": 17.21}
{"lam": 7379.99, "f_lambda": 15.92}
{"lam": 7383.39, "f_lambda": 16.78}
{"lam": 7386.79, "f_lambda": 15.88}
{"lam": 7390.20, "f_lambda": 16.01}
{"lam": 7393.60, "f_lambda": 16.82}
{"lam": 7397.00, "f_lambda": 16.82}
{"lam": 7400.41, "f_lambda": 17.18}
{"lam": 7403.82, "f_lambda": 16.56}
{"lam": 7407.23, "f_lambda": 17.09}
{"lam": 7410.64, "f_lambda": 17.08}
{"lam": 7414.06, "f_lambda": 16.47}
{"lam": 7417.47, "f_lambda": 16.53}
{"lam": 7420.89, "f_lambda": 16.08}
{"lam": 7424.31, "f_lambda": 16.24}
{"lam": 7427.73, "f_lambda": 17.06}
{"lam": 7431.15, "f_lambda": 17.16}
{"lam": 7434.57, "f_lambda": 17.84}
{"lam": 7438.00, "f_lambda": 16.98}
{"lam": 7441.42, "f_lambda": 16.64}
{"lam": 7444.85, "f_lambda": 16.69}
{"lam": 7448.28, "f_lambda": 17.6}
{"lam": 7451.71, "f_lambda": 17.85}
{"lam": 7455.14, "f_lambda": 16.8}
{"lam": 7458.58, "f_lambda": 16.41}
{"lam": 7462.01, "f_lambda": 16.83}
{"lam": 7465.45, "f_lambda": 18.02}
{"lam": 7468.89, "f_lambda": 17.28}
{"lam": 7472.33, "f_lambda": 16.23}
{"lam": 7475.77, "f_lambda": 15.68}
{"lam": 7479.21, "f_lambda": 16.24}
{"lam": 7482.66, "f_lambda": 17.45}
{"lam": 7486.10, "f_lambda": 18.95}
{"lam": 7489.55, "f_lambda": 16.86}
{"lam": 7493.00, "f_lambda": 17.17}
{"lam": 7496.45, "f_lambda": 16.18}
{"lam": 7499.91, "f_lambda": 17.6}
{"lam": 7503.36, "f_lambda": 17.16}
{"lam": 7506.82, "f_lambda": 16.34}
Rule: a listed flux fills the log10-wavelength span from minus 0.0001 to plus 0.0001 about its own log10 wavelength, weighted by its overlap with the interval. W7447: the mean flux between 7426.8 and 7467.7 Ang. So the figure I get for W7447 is 17.2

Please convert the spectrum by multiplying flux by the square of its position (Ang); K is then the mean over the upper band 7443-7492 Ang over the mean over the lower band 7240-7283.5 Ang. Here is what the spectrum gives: 1.13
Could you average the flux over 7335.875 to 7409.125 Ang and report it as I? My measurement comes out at 16.6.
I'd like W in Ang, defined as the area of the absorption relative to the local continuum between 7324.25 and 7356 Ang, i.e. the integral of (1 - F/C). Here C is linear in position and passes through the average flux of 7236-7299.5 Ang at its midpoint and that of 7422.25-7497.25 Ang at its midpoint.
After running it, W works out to 0.1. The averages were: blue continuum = 15.9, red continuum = 17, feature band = 16.3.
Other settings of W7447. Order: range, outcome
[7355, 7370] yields 16.7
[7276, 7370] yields 16.2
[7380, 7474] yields 16.8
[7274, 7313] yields 15.9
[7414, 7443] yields 16.8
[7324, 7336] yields 16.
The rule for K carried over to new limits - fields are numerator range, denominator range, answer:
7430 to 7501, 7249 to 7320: 1.12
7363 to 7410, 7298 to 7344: 1.06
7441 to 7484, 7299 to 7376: 1.07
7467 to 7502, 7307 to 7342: 1.10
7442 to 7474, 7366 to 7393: 1.05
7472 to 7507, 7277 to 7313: 1.12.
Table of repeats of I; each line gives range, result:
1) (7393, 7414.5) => 16.9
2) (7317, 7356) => 16.2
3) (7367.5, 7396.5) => 16.6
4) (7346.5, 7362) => 16.5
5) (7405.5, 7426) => 16.6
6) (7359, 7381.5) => 16.8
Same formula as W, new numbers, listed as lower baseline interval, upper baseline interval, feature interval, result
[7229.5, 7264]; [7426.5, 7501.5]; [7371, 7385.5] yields -0.1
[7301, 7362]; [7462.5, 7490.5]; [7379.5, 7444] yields 0.0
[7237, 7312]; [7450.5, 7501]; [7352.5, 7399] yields -0.3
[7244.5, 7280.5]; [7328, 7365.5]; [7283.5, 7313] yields 0.4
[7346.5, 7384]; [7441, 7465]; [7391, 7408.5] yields 0.0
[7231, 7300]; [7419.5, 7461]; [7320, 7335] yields 0.4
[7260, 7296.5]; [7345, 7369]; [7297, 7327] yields 0.3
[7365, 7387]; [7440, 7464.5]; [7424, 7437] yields -0.2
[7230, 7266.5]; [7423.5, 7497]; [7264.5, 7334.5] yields 1.1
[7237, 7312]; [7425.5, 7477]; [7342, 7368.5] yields -0.2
